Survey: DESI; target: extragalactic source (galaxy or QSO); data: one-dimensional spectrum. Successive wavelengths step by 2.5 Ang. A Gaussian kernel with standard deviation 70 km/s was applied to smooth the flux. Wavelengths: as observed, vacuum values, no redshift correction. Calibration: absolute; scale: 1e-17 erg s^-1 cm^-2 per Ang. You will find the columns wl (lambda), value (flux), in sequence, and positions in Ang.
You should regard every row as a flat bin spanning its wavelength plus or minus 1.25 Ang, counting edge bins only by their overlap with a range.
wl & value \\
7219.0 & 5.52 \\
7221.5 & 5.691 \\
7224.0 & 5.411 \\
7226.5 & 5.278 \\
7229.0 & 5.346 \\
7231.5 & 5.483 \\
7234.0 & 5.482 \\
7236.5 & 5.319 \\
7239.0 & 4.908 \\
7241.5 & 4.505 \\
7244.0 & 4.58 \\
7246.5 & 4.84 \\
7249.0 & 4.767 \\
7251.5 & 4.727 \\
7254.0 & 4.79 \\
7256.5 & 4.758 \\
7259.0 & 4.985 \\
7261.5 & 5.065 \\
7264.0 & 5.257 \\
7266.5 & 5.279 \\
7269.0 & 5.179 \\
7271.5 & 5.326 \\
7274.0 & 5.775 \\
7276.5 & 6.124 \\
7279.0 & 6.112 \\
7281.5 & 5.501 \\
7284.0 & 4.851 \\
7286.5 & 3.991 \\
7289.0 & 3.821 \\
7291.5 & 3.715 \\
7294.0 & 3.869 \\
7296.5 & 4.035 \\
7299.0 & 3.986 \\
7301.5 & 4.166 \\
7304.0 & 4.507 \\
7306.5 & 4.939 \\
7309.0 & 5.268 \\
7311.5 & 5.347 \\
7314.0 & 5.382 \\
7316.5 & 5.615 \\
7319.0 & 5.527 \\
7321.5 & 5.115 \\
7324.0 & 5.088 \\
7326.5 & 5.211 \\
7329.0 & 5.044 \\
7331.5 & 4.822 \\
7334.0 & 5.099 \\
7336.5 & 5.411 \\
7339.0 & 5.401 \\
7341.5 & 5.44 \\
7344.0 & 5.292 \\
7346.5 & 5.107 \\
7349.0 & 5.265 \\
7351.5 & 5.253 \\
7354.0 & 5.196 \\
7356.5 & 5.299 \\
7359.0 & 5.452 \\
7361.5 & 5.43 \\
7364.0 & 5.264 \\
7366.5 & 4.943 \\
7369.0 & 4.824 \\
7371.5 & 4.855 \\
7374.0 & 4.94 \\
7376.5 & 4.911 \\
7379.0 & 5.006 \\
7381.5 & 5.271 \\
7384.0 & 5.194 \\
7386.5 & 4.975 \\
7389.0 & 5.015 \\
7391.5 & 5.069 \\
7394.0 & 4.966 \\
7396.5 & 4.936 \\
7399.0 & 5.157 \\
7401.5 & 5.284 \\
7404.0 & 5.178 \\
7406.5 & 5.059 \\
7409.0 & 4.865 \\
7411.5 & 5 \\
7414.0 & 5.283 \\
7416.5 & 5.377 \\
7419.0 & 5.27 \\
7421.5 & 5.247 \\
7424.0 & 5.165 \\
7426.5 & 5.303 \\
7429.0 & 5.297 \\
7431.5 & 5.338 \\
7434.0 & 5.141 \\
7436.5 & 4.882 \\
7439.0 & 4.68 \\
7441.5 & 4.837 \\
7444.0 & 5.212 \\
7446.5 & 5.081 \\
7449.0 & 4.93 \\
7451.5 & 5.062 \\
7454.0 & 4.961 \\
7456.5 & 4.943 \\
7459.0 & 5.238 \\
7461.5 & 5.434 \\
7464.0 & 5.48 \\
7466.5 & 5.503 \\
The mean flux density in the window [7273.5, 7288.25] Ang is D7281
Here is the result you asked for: 5.32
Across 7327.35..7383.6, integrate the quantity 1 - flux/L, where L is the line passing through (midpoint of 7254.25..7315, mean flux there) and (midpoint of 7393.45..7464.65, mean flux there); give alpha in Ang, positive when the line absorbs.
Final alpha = -1.8 Ang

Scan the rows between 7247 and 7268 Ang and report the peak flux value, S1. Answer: 5.279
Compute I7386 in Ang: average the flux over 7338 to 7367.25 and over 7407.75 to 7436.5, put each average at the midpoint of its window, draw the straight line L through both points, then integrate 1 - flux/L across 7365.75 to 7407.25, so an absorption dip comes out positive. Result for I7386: 1.62 Ang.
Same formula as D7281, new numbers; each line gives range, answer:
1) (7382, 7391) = 5.08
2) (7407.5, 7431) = 5.2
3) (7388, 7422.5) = 5.12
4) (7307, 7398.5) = 5.17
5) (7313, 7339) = 5.24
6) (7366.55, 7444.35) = 5.08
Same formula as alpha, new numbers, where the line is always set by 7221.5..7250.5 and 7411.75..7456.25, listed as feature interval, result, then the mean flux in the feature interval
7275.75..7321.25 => 2.6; 4.81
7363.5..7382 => 0.5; 4.98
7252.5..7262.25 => 0.4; 4.89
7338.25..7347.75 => -0.4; 5.31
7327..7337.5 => 0.0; 5.09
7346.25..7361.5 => -0.5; 5.29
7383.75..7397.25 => 0.3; 5.02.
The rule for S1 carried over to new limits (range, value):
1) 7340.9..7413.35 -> 5.452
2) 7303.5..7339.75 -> 5.615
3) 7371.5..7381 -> 5.006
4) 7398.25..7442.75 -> 5.377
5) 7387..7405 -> 5.284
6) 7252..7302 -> 6.124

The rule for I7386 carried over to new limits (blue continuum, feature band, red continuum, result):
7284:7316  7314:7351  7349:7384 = -3.6 Ang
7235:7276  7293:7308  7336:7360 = 2.6 Ang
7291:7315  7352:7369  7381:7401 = -1.2 Ang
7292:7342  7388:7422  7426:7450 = -0.6 Ang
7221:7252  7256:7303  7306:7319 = 3.6 Ang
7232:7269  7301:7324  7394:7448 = -0.5 Ang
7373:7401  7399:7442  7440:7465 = -0.5 Ang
